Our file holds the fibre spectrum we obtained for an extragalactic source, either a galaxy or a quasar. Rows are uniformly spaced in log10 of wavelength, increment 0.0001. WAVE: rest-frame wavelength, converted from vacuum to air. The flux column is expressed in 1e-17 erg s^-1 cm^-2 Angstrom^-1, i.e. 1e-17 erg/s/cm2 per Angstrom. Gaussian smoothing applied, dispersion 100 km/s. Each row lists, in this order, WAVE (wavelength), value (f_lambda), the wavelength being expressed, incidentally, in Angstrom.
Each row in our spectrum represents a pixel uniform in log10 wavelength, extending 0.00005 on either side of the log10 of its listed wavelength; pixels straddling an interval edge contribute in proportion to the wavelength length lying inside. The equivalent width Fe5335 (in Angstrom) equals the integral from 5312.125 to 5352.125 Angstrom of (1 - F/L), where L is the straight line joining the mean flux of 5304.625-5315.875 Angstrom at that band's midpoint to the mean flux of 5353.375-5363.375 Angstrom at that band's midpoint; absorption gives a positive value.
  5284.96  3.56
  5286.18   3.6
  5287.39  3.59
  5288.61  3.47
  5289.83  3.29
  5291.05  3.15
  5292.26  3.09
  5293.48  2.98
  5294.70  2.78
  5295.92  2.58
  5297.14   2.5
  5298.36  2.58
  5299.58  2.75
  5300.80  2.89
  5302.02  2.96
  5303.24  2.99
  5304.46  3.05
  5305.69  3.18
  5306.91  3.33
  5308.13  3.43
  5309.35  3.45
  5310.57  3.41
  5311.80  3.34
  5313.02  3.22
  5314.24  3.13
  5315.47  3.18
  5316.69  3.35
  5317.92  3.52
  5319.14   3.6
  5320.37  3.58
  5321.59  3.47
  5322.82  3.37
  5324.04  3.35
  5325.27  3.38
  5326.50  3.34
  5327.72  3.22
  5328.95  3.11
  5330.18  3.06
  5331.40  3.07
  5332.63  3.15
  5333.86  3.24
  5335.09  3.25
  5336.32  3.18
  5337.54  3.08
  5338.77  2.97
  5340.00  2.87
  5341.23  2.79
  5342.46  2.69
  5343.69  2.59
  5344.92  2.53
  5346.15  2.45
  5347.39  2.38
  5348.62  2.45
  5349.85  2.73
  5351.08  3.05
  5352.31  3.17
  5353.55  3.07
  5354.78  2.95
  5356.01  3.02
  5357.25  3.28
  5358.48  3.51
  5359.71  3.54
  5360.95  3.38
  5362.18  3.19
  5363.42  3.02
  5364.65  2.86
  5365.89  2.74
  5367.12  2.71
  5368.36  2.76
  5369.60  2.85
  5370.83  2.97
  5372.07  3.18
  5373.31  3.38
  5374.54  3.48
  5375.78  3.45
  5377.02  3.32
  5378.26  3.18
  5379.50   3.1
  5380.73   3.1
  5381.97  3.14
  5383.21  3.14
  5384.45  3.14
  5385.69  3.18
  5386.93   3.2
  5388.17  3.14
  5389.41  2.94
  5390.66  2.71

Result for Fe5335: 2.3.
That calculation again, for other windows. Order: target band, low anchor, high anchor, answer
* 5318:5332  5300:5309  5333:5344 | -1.36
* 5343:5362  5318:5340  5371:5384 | 1.76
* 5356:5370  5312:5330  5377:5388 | 0.60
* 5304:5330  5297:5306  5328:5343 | -3.37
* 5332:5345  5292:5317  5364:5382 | 0.46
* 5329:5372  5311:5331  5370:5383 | 4.05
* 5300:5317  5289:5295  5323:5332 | -0.25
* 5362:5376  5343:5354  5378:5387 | -0.29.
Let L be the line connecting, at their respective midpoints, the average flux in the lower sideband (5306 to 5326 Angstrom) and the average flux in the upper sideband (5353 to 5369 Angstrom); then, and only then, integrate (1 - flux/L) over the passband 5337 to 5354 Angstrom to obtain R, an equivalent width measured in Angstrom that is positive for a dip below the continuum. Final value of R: 2.2 Angstrom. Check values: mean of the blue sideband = 3.38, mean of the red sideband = 3.08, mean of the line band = 2.77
